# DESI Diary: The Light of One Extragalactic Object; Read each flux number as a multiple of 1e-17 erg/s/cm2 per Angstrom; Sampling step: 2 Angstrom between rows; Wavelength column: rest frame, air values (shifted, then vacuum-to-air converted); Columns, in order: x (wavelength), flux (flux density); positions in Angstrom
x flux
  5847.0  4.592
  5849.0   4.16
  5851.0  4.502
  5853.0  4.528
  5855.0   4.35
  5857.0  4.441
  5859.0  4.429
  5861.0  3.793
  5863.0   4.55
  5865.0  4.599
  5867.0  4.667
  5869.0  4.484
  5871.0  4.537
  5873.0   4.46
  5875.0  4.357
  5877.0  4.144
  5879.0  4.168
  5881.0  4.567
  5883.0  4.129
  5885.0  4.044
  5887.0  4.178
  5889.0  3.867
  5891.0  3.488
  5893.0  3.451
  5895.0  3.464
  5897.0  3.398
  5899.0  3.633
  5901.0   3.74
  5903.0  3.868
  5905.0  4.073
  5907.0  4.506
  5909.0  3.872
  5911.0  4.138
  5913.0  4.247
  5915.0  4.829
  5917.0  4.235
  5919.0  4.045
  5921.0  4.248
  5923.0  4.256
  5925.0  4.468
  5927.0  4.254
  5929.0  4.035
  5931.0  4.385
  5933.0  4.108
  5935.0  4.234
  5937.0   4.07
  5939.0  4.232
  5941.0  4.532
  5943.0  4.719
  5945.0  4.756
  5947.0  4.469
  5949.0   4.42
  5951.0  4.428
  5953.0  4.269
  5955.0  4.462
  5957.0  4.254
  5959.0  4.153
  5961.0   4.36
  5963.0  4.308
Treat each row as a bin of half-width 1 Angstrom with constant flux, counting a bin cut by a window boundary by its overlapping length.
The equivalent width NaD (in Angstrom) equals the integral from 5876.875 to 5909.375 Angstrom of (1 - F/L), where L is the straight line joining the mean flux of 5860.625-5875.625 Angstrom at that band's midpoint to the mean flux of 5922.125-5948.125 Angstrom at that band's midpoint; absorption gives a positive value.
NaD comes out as 3.72 Angstrom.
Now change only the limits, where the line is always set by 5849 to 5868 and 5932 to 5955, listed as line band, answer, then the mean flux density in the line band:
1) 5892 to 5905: 2.3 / 3.63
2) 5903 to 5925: 0.8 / 4.24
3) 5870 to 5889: 0.6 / 4.26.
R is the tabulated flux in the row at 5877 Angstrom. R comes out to 4.144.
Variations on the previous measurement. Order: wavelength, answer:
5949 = 4.42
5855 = 4.35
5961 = 4.36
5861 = 3.793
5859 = 4.429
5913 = 4.247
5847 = 4.592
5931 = 4.385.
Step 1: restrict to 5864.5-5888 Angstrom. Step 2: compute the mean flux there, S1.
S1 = 4.36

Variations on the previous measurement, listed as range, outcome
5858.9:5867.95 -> 4.4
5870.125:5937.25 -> 4.1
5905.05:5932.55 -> 4.26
